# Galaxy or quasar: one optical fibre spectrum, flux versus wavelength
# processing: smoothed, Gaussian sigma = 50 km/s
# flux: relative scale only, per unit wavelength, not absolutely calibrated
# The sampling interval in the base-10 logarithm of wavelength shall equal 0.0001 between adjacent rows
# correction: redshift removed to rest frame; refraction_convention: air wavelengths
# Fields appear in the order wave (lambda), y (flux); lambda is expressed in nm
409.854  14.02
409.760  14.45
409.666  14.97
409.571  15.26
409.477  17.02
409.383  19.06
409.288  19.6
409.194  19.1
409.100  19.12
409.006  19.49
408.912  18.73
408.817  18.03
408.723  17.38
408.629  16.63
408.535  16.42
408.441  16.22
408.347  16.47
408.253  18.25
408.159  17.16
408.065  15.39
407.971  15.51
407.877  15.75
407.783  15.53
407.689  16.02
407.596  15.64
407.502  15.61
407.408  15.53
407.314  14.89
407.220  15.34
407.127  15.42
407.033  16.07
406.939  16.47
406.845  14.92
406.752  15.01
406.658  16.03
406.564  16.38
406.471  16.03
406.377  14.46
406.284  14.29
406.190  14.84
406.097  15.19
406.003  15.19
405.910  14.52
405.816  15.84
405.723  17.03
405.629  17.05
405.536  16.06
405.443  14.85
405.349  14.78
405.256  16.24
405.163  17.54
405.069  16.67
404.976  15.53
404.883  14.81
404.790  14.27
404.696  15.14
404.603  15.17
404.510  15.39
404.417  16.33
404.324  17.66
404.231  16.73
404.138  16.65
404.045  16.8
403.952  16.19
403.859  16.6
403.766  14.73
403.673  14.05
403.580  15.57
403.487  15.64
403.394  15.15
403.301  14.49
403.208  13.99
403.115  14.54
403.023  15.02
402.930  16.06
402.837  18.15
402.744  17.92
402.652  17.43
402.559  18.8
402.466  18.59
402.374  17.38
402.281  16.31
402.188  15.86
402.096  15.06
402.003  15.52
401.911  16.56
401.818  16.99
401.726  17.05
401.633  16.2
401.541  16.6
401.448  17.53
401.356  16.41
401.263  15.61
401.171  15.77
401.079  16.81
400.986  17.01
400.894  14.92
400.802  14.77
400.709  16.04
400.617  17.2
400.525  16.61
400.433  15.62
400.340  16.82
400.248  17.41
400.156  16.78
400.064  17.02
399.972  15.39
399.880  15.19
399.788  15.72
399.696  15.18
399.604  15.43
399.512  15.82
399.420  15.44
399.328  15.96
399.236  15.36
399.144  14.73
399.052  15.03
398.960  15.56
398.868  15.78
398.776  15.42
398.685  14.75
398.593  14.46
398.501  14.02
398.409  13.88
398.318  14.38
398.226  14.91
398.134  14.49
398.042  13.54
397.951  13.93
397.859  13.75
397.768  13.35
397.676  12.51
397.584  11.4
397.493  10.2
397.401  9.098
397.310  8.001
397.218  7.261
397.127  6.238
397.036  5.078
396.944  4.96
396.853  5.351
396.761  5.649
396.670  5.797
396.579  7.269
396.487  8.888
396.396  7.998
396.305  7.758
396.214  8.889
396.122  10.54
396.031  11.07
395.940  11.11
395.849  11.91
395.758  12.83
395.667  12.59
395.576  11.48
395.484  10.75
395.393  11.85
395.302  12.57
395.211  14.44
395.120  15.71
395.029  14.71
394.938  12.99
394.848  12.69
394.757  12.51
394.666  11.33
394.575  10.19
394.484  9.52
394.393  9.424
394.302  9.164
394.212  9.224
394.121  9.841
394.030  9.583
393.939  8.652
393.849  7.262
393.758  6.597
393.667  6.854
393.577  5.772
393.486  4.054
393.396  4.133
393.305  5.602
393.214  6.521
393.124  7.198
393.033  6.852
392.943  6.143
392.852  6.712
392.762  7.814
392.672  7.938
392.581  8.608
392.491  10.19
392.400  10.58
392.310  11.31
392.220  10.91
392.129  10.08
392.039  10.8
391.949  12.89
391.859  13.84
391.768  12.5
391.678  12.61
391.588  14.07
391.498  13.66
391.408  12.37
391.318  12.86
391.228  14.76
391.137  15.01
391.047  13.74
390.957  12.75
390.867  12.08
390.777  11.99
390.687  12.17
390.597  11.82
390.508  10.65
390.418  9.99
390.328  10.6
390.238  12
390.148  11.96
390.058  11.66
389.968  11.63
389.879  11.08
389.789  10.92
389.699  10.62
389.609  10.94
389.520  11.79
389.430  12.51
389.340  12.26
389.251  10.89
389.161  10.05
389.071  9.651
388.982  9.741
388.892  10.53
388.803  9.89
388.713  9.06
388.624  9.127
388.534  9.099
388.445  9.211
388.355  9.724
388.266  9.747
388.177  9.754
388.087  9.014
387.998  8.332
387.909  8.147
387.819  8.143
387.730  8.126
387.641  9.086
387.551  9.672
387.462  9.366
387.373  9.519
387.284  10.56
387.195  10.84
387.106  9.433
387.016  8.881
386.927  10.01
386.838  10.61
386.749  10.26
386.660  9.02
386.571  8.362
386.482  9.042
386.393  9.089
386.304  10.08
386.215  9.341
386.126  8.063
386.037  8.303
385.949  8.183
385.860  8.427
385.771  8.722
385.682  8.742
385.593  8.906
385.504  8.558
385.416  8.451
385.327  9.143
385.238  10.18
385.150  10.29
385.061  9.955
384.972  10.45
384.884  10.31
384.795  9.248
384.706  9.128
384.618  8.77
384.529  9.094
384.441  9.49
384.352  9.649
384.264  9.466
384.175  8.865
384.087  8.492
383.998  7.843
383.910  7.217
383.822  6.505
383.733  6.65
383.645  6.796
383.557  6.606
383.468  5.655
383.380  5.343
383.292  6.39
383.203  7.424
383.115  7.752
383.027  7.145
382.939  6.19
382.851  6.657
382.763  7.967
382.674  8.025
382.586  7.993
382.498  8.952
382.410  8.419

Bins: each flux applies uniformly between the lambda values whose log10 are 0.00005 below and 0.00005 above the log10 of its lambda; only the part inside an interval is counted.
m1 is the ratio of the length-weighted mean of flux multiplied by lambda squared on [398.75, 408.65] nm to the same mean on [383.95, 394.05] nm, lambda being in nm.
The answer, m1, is 1.8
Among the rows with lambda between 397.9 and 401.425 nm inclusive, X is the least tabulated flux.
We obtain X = 13.54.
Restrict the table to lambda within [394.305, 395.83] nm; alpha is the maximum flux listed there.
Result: 15.71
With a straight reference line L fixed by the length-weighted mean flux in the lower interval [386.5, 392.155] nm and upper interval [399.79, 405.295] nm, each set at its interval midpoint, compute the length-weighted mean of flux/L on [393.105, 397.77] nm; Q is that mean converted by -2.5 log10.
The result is 0.39 mag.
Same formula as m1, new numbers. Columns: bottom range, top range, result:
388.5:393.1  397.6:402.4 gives 1.48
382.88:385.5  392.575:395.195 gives 1.13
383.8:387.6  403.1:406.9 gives 1.87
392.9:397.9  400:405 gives 1.79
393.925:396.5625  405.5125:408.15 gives 1.50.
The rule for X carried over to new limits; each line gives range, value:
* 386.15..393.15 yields 6.143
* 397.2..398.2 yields 7.261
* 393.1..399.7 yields 4.054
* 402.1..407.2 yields 13.99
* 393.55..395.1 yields 5.772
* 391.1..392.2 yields 10.08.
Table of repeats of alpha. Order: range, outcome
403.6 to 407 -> 17.66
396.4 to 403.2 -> 18.8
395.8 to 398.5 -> 14.91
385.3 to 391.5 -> 15.01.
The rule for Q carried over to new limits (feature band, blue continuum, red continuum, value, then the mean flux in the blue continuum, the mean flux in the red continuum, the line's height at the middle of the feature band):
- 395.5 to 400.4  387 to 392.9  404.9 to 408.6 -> 0.076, 10.7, 15.8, 13.1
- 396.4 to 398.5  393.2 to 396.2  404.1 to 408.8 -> 0.152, 10.1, 15.9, 11.5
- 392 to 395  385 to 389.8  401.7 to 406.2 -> 0.341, 9.56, 16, 11.9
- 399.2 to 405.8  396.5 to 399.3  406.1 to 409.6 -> -0.172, 11.5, 16.5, 13.8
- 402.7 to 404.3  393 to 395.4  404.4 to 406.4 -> -0.095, 9.43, 15.5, 14.5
